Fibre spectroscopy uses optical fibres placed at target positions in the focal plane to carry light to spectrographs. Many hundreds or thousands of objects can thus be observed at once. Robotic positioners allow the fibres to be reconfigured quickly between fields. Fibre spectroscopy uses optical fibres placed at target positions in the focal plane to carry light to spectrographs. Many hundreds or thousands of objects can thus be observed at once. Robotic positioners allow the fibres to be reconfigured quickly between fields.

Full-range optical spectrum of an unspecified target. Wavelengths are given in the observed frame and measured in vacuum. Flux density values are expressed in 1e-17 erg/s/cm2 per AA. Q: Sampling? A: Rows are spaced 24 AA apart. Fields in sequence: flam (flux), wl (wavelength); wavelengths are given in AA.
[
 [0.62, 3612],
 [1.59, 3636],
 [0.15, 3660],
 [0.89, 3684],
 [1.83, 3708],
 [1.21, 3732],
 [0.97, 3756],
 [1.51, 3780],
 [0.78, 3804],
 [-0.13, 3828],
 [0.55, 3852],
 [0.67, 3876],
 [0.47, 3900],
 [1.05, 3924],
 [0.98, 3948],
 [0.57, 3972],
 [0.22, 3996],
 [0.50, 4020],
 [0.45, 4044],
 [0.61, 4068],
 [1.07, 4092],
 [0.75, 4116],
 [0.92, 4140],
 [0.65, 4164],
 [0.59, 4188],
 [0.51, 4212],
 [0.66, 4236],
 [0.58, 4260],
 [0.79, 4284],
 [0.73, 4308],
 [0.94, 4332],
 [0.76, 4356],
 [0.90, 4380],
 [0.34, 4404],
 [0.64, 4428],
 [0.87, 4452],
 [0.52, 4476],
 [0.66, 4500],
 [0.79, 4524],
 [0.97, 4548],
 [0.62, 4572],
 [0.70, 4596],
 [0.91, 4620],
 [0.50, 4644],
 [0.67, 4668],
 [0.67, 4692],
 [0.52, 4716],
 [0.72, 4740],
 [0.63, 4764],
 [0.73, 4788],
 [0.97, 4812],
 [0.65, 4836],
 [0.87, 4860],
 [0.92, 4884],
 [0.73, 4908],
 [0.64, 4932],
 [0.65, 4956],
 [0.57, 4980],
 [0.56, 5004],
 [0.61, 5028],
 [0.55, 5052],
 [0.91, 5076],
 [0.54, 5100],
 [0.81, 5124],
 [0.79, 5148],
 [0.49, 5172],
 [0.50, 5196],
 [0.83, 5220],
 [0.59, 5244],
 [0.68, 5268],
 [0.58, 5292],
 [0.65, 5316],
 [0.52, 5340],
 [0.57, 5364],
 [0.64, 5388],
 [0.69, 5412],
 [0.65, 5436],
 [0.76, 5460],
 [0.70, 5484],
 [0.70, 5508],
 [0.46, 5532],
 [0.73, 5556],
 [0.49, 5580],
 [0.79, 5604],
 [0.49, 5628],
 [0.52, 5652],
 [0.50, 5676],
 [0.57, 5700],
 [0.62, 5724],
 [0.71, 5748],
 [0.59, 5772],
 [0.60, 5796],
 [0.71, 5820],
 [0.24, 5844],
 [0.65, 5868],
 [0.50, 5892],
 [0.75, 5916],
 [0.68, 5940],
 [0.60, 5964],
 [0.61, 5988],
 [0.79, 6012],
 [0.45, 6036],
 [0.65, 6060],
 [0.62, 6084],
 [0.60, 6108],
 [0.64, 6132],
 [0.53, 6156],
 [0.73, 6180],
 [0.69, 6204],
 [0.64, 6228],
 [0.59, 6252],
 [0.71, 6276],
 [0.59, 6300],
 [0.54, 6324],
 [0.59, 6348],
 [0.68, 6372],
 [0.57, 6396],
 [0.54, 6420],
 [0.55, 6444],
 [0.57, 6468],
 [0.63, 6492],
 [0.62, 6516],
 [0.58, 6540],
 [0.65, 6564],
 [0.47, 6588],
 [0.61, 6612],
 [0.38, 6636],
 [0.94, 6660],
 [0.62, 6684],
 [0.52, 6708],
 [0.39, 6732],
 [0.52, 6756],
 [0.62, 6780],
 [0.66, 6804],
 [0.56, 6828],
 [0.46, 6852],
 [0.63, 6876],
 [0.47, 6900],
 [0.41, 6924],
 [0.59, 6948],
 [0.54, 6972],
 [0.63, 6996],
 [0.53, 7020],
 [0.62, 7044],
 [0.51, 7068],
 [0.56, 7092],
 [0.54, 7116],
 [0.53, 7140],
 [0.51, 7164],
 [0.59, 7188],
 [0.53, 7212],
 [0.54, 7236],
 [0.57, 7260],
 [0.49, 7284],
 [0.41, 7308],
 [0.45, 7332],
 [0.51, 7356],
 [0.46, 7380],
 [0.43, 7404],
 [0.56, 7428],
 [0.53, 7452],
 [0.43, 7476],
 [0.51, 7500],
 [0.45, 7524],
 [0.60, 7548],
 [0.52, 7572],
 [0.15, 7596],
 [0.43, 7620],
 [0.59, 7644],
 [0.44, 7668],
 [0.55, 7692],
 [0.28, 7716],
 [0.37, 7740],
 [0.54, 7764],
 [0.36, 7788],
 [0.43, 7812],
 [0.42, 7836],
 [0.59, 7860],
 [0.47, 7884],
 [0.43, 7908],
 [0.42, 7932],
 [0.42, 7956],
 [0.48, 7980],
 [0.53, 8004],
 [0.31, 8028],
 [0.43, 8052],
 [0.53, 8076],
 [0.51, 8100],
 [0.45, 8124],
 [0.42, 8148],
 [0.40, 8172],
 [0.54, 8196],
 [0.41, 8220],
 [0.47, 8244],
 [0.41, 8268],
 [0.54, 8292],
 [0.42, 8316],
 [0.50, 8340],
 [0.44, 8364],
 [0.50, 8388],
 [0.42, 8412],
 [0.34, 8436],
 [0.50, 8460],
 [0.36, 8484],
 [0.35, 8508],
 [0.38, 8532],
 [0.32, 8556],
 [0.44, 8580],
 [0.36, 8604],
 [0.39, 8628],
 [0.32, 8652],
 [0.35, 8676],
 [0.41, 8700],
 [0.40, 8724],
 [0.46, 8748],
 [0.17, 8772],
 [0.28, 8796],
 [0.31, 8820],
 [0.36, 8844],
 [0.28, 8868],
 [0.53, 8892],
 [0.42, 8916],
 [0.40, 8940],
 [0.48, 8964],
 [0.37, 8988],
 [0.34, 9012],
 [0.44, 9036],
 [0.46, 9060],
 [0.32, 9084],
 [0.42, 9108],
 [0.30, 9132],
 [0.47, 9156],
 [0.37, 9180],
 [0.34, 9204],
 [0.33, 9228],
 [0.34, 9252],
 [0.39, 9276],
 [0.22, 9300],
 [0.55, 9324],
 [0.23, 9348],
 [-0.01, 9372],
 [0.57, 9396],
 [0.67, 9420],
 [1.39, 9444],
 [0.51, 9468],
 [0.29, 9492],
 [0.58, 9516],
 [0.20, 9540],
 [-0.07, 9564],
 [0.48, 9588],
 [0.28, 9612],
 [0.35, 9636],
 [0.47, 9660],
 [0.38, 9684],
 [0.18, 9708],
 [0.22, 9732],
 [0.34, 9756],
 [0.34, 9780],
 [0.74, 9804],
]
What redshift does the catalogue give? 0.014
